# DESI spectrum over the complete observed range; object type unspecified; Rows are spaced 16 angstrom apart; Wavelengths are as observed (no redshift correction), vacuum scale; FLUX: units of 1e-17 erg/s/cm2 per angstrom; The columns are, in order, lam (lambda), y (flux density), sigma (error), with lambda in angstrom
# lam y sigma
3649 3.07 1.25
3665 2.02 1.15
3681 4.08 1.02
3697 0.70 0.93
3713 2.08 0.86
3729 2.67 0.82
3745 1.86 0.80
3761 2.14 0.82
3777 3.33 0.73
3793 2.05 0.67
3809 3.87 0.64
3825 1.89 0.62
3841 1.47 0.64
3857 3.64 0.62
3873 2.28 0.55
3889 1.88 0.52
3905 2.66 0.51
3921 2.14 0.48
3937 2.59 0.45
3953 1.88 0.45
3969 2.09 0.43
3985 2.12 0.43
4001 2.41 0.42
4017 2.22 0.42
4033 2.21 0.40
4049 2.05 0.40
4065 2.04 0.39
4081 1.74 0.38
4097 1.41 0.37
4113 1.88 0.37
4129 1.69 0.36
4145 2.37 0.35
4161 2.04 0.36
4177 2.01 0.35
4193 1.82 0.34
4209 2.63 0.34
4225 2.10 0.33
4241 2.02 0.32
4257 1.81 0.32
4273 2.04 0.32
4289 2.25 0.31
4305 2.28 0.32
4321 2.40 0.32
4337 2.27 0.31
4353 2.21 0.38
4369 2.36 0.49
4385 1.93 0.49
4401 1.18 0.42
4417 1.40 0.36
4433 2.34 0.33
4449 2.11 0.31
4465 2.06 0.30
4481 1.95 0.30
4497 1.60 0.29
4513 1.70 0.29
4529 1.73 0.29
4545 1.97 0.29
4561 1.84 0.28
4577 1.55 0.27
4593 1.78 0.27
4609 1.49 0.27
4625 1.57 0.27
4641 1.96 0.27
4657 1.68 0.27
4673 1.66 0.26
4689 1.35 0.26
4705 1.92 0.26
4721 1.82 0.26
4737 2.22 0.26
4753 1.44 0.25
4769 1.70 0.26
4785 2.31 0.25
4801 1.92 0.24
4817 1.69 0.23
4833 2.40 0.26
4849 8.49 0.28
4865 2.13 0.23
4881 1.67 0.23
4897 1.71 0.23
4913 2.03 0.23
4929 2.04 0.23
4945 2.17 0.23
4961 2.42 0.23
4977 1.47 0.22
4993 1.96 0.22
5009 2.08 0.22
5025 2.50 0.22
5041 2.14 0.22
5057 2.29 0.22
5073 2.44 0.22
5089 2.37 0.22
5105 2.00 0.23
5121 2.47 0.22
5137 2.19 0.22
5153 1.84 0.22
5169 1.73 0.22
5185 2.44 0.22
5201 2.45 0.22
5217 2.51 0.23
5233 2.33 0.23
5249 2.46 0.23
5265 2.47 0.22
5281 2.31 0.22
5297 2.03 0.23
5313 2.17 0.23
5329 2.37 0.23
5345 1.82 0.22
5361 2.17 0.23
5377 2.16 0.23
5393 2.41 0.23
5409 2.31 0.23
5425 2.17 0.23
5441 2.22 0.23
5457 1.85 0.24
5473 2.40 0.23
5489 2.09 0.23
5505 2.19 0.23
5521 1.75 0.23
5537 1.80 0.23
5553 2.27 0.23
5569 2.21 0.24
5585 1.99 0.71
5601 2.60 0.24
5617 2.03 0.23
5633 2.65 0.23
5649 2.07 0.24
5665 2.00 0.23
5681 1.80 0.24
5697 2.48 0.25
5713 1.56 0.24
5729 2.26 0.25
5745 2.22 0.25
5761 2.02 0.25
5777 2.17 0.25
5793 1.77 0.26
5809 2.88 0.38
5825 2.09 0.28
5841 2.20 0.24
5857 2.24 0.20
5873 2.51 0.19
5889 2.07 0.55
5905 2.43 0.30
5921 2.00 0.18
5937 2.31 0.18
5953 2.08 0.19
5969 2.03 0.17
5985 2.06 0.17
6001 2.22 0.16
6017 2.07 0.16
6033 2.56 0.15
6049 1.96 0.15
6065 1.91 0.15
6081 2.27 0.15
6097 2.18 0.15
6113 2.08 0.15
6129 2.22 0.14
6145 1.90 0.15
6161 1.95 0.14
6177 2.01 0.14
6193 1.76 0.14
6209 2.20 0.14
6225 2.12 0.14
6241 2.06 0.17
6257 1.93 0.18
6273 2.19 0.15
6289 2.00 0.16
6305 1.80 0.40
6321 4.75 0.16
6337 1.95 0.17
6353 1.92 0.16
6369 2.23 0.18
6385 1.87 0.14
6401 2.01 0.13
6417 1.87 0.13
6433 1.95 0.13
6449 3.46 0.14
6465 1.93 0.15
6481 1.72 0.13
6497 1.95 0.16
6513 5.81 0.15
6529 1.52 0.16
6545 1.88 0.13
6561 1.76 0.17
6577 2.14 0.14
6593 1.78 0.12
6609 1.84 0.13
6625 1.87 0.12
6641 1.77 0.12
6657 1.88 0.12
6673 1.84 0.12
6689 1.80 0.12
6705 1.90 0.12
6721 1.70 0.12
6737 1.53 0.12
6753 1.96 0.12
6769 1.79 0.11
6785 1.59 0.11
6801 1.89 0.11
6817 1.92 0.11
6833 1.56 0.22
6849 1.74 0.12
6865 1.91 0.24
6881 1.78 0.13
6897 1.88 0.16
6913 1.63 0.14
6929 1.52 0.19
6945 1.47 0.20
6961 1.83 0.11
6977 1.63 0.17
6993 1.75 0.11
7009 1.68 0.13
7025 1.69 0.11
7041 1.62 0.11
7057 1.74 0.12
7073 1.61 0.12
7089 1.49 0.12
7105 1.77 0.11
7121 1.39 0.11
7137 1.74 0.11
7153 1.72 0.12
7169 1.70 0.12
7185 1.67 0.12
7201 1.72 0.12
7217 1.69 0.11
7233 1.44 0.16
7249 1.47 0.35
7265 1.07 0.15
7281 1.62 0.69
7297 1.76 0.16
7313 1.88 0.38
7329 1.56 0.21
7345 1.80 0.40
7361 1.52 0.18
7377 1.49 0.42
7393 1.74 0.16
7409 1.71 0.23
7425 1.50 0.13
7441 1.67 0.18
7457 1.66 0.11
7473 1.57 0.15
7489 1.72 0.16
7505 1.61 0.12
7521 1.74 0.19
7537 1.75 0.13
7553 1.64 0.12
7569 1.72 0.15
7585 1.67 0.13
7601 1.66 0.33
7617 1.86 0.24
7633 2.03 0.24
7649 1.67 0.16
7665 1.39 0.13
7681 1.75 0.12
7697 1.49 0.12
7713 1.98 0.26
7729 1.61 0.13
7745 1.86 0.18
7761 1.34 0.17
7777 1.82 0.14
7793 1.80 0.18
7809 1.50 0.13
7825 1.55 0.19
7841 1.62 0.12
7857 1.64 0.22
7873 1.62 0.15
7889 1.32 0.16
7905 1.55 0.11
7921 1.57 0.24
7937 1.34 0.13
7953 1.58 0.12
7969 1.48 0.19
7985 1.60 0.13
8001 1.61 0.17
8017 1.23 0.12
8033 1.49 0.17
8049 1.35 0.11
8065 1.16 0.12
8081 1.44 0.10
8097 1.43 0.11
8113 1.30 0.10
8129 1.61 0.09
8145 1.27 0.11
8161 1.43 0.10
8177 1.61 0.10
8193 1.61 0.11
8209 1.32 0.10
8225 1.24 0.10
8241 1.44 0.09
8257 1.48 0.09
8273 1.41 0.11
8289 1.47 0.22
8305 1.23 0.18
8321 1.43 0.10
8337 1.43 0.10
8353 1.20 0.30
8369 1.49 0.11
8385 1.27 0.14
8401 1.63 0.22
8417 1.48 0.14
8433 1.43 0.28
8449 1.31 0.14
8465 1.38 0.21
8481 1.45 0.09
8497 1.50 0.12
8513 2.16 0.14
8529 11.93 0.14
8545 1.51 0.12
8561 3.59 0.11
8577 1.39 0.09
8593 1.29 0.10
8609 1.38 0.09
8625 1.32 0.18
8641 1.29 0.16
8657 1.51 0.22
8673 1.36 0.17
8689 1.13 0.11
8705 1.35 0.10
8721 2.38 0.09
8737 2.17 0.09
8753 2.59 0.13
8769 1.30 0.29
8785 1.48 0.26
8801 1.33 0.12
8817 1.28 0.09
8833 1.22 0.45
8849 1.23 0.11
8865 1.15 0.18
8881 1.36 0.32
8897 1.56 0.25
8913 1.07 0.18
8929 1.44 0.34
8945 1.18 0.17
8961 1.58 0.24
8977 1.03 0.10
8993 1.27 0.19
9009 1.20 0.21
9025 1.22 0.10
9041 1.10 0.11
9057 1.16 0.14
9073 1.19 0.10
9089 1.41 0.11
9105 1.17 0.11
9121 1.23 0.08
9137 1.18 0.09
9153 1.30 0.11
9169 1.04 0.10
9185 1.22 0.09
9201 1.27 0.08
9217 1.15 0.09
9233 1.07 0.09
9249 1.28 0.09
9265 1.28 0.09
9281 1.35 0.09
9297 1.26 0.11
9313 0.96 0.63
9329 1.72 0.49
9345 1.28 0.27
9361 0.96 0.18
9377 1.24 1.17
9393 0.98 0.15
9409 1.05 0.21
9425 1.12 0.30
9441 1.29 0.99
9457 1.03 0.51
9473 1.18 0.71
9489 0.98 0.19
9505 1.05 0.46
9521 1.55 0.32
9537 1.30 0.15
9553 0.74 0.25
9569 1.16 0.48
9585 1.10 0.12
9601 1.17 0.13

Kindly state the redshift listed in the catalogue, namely 0.30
